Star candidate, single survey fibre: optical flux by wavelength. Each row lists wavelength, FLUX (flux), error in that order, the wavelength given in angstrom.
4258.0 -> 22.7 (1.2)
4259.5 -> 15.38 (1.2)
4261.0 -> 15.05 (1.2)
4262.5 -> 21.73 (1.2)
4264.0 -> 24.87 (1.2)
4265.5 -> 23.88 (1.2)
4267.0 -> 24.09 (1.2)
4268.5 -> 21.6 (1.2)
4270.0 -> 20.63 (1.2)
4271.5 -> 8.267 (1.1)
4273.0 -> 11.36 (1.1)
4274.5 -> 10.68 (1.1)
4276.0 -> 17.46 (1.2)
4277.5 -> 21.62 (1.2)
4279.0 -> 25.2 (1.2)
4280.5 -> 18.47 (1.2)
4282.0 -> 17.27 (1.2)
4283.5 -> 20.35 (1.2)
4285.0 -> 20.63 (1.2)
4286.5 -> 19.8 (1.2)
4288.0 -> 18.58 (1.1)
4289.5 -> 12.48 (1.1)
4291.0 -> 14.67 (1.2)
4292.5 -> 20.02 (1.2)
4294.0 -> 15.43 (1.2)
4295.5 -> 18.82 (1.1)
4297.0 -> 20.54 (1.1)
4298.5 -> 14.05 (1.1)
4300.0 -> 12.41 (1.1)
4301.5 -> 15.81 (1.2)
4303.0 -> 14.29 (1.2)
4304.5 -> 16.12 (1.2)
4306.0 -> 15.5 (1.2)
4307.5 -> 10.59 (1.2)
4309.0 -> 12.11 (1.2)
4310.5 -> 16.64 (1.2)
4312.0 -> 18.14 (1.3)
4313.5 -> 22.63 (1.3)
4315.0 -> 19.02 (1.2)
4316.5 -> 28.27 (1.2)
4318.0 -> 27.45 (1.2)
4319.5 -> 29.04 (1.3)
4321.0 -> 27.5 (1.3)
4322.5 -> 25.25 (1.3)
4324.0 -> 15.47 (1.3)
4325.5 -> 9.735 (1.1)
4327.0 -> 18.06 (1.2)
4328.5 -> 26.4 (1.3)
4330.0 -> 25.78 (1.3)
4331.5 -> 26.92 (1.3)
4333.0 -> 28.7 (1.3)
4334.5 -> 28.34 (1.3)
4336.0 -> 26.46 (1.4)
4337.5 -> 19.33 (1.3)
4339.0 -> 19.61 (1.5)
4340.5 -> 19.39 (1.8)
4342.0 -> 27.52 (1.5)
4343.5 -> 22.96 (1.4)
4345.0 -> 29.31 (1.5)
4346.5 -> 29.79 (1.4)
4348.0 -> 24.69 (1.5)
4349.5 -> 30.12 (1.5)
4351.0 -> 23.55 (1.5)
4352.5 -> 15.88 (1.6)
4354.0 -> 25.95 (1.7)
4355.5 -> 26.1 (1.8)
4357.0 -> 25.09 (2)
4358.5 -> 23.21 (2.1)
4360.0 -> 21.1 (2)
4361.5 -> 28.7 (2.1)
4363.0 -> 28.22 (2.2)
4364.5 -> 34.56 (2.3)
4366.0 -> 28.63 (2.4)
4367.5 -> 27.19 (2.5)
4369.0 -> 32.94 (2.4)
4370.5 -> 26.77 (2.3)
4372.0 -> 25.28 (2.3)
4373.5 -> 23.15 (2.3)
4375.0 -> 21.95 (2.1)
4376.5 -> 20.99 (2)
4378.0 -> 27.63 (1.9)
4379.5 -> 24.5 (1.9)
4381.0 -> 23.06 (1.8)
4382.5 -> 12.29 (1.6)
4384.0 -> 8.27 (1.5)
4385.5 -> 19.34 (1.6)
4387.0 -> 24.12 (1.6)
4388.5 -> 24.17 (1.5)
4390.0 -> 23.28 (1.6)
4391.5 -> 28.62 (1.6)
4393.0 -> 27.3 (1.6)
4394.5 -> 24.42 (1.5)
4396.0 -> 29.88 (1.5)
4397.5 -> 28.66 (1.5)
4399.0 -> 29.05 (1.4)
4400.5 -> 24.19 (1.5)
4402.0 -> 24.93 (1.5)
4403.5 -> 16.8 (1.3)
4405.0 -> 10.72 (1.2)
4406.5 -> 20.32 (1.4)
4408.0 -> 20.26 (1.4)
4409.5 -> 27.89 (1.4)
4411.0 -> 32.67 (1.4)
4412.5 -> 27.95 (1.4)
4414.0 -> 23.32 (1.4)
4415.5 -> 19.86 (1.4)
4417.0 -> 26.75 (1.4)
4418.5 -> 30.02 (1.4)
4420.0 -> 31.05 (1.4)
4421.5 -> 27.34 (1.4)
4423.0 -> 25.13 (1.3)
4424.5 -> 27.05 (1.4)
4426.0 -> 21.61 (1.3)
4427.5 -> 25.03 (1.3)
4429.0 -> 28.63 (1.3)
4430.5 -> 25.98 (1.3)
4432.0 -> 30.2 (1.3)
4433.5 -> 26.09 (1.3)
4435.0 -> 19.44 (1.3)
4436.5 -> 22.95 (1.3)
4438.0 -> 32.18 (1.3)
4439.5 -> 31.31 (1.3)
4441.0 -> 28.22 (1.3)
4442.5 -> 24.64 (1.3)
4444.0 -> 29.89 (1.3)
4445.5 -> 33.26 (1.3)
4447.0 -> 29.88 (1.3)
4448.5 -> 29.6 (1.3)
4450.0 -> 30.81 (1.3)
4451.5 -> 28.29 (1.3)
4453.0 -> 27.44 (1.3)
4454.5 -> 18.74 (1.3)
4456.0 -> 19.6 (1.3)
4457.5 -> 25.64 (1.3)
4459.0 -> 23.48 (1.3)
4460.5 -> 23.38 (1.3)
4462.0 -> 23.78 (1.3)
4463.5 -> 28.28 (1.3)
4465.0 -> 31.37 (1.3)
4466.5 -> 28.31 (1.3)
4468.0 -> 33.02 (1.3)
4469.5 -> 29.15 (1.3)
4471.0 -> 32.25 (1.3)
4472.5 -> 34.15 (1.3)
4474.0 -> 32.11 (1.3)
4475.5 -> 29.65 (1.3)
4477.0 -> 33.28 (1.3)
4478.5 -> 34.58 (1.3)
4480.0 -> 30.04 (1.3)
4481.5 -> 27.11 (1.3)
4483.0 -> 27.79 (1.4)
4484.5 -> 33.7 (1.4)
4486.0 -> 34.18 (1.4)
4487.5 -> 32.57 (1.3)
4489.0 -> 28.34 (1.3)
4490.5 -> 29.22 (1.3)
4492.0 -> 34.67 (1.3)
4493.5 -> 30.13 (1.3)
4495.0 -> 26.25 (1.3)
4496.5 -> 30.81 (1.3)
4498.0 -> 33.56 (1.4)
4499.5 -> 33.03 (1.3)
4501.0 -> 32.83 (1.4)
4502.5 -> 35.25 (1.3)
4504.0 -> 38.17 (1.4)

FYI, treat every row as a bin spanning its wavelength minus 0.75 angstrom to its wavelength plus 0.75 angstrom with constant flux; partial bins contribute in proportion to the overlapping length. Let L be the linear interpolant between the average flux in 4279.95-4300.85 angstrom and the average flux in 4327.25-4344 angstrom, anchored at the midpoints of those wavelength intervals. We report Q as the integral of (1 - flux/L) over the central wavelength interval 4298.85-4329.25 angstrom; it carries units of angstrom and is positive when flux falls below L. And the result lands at 3.3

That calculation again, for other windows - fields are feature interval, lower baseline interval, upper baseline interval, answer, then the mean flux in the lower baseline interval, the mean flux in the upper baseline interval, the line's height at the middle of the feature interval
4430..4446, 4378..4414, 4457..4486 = -0.4 angstrom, 23.3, 29.7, 26.8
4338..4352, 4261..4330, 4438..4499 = -2.0 angstrom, 18.8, 29.4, 21.8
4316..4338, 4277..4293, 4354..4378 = -1.4 angstrom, 19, 26.3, 22.8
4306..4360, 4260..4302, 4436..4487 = -4.1 angstrom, 18.1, 28.9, 21.2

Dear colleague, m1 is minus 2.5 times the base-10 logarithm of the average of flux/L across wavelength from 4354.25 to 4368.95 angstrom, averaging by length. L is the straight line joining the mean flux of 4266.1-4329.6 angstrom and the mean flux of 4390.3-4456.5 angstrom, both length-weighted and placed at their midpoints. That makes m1 -0.21 mag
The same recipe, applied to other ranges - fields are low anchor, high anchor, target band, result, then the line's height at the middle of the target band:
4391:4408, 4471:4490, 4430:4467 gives 0.06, 28.5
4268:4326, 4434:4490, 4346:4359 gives -0.15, 21.6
